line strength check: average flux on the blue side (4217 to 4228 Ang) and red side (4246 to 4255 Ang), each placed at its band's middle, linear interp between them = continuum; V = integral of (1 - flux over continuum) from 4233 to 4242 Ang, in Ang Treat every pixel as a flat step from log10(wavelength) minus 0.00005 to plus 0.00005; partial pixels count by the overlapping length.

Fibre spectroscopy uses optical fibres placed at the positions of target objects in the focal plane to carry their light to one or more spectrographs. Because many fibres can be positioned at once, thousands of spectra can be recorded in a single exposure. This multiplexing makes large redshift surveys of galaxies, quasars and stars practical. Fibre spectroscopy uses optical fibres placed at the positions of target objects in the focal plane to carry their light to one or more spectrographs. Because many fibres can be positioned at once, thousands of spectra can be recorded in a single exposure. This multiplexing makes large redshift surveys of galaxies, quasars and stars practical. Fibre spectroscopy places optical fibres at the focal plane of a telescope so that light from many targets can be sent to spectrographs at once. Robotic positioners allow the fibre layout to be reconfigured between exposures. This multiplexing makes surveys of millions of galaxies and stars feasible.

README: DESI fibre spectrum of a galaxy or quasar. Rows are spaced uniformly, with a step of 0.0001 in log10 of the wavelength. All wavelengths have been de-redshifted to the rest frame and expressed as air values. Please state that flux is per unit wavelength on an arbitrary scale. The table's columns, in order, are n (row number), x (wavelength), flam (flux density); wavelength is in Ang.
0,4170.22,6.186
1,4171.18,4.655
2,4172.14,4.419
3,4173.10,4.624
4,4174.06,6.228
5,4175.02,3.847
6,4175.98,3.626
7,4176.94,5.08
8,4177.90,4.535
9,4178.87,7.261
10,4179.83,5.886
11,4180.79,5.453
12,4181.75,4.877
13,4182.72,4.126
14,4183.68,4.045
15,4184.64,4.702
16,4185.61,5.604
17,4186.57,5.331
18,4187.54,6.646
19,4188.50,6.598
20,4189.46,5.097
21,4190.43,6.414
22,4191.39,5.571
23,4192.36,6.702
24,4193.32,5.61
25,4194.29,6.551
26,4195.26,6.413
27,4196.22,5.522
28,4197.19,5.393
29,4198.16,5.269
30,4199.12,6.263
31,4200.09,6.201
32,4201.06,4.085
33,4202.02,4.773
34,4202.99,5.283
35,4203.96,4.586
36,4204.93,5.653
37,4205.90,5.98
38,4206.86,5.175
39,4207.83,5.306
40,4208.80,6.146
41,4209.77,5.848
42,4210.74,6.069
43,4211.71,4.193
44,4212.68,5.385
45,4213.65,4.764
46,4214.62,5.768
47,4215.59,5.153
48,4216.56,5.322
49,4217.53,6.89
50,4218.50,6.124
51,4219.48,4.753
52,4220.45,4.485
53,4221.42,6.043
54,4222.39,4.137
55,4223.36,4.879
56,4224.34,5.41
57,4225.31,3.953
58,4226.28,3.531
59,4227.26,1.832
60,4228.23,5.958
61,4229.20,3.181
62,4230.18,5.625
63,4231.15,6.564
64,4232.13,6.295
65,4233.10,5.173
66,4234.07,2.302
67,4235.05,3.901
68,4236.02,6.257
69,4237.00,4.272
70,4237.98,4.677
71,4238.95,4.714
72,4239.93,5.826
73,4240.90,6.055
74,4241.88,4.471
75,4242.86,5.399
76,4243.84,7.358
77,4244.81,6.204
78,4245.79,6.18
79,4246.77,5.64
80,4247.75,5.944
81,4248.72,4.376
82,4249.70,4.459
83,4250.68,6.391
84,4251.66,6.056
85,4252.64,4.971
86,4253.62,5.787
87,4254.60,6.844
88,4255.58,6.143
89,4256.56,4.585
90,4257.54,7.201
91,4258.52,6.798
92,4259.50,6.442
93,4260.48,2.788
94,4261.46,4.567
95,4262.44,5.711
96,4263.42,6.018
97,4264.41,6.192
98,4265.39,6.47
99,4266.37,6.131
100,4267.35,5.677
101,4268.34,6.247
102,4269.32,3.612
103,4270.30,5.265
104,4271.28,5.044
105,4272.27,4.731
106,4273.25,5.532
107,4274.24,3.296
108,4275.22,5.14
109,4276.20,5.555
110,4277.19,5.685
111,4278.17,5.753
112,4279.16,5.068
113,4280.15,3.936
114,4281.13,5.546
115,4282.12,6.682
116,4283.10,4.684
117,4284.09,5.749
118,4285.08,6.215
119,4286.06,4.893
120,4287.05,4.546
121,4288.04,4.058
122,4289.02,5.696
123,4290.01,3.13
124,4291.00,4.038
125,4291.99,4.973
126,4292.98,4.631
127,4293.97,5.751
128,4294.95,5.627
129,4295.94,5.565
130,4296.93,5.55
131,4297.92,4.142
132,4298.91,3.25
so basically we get 0.8 Ang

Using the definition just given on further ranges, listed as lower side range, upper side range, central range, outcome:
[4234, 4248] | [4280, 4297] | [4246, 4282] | -1.6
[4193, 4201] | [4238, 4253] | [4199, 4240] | 4.6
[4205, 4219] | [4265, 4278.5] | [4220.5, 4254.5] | 2.0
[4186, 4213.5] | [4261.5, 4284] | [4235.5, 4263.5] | -0.7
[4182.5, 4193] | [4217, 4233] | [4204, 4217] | -0.5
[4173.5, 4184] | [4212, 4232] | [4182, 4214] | -3.1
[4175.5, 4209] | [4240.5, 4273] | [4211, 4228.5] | 1.9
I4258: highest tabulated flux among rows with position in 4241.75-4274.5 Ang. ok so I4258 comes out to 7.358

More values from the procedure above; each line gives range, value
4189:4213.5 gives 6.702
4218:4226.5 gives 6.124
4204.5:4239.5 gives 6.89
